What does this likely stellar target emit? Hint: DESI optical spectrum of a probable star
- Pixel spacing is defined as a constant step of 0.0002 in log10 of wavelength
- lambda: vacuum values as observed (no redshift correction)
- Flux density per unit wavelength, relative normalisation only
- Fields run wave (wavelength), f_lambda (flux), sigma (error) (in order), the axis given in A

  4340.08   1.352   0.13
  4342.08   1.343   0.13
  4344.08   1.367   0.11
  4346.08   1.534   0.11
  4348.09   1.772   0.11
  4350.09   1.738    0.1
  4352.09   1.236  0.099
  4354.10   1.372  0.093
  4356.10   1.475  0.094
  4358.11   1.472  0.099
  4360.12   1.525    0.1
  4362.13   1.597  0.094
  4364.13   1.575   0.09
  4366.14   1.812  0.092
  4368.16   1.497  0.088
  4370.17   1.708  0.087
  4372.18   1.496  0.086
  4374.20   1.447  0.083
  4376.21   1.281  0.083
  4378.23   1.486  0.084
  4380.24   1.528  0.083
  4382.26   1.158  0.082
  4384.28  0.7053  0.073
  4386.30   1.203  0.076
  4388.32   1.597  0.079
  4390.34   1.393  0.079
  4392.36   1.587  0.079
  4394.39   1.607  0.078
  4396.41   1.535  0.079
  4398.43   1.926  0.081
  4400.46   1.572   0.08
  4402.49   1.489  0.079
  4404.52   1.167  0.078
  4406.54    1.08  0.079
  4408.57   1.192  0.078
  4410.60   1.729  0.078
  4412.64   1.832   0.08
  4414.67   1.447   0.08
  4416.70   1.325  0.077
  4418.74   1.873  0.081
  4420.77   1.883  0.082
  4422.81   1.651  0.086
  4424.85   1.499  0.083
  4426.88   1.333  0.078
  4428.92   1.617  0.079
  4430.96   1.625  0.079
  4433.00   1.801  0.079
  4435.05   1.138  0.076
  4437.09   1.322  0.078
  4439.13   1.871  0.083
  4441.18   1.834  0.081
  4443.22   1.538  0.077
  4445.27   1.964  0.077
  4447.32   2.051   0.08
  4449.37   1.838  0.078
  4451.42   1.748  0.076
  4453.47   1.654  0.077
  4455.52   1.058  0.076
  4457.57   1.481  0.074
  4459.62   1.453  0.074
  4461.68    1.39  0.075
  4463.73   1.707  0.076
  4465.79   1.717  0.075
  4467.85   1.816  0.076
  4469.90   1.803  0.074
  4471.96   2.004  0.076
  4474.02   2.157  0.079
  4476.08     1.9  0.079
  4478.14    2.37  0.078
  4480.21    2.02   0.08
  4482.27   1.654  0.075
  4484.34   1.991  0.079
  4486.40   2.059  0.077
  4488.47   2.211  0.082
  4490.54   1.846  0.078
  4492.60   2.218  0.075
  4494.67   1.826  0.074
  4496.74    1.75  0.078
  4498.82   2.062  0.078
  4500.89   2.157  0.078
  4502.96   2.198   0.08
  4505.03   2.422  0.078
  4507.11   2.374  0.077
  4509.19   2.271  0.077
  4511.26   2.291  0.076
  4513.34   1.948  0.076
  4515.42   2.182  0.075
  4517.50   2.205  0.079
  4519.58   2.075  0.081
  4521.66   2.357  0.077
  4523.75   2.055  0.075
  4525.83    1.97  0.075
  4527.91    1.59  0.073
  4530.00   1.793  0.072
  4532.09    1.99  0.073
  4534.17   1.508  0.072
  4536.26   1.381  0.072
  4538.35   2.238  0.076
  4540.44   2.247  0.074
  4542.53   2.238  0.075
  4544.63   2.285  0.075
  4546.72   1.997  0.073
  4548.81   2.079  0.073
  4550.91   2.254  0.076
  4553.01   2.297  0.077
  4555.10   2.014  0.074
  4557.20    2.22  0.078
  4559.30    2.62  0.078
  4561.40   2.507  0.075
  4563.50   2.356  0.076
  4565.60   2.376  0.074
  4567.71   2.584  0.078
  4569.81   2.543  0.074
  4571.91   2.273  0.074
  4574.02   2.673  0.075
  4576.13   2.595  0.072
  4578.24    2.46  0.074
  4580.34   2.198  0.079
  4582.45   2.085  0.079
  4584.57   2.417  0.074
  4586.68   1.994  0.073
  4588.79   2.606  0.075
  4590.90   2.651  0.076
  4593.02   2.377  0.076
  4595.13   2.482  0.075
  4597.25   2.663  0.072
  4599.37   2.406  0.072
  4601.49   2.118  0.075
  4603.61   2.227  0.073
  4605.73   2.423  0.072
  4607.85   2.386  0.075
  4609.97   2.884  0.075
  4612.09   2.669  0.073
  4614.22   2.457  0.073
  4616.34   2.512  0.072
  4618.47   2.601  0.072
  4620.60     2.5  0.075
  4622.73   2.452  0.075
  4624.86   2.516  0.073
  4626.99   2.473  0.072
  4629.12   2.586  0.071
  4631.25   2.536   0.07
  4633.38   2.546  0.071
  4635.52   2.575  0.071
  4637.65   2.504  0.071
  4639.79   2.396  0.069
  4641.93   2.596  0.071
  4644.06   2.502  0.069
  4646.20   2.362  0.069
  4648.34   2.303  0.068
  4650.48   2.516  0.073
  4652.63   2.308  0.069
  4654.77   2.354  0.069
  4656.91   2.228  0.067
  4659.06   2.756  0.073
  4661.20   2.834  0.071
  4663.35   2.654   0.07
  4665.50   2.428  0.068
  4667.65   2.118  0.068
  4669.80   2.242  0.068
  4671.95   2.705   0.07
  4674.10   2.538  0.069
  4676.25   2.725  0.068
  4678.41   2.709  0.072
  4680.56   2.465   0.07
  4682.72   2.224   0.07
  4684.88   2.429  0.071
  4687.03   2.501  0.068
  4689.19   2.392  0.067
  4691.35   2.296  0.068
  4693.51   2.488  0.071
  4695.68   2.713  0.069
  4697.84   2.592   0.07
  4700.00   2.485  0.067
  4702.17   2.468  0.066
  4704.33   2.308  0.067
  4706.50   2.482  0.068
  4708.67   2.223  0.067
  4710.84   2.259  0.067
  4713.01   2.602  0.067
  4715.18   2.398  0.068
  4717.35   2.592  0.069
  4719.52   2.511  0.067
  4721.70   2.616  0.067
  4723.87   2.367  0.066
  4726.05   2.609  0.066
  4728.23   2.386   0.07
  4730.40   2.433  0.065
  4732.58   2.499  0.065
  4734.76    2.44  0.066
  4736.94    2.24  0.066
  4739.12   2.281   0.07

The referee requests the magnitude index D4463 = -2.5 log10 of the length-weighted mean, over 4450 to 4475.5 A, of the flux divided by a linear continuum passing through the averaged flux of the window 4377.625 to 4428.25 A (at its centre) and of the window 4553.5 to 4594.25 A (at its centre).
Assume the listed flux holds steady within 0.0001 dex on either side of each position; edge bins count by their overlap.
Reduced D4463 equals 0.08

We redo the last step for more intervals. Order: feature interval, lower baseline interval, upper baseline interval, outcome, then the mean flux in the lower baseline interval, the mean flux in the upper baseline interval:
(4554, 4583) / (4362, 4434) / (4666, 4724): -0.17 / 1.51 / 2.46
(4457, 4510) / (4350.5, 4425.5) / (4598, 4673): -0.05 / 1.49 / 2.48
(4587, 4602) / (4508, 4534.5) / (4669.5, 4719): -0.11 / 2.03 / 2.48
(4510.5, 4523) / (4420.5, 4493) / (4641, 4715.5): -0.12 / 1.75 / 2.46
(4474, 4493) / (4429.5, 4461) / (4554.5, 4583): -0.09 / 1.62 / 2.4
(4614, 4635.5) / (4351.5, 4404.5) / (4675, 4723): -0.13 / 1.47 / 2.48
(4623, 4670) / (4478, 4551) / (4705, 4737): -0.08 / 2.05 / 2.45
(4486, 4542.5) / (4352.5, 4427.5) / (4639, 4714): -0.08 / 1.49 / 2.46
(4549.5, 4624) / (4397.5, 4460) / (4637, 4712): -0.13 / 1.58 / 2.46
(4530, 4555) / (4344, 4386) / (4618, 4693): 0.03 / 1.46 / 2.48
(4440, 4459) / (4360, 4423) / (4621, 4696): 0.02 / 1.49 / 2.48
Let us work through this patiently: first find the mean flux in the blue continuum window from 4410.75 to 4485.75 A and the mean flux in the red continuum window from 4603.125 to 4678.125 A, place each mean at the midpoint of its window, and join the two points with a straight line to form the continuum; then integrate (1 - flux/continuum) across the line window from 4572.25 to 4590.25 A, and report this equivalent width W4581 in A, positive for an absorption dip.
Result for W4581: -1.0 A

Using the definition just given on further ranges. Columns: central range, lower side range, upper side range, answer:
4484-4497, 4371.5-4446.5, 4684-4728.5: -1.7 A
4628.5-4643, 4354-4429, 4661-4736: -1.7 A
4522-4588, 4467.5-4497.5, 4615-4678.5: 0.6 A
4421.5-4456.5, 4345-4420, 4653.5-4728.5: 0.9 A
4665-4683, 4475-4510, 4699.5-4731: -0.7 A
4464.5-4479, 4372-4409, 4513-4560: -1.6 A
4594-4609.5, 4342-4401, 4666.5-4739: -1.8 A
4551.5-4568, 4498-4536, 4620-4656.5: -1.1 A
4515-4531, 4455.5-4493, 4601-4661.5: 0.2 A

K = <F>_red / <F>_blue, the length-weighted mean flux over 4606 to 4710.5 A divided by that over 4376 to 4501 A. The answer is 1.50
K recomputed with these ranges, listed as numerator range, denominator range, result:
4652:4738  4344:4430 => 1.65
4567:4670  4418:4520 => 1.33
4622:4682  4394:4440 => 1.62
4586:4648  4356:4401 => 1.67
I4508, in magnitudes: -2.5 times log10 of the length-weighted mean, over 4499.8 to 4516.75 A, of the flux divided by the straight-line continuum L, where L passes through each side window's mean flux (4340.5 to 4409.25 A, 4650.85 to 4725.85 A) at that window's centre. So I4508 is -0.18 mag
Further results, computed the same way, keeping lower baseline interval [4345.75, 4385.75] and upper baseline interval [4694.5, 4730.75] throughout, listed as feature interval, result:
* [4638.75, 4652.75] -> -0.07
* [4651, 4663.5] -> -0.09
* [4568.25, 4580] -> -0.20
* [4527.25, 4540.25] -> 0.10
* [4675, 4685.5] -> -0.06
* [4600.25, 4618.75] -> -0.14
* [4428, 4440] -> 0.07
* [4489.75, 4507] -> -0.13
